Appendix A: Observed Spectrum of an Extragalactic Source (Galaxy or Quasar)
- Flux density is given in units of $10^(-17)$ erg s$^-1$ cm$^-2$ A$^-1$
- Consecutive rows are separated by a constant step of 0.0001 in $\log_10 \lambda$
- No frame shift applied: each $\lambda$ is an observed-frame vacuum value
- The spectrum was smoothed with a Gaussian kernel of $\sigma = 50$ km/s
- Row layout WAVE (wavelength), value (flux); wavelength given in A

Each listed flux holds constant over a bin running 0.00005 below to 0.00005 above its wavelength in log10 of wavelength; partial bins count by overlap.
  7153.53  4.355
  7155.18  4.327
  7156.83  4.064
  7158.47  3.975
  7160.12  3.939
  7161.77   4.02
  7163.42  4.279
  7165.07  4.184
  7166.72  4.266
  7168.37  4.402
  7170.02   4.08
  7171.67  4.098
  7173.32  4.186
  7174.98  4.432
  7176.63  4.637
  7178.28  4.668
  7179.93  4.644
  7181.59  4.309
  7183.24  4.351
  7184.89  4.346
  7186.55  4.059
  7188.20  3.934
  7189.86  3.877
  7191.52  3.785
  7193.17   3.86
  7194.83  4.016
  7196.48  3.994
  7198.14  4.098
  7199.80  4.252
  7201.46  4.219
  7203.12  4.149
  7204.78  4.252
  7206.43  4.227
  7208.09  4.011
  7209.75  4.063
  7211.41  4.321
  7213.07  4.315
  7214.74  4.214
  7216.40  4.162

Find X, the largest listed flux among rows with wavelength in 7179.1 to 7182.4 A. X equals 4.644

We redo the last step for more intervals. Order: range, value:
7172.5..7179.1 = 4.668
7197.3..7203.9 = 4.252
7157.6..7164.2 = 4.279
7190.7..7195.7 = 4.016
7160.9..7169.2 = 4.402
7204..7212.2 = 4.321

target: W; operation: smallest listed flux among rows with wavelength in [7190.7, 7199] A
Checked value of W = 3.785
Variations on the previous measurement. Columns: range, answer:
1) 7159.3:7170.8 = 3.939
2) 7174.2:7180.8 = 4.432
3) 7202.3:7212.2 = 4.011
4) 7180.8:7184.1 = 4.309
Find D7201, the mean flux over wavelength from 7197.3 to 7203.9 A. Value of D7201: 4.17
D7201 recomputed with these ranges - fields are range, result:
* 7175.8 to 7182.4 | 4.57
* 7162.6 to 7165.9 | 4.23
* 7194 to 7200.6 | 4.09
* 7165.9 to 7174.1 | 4.21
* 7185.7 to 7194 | 3.9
